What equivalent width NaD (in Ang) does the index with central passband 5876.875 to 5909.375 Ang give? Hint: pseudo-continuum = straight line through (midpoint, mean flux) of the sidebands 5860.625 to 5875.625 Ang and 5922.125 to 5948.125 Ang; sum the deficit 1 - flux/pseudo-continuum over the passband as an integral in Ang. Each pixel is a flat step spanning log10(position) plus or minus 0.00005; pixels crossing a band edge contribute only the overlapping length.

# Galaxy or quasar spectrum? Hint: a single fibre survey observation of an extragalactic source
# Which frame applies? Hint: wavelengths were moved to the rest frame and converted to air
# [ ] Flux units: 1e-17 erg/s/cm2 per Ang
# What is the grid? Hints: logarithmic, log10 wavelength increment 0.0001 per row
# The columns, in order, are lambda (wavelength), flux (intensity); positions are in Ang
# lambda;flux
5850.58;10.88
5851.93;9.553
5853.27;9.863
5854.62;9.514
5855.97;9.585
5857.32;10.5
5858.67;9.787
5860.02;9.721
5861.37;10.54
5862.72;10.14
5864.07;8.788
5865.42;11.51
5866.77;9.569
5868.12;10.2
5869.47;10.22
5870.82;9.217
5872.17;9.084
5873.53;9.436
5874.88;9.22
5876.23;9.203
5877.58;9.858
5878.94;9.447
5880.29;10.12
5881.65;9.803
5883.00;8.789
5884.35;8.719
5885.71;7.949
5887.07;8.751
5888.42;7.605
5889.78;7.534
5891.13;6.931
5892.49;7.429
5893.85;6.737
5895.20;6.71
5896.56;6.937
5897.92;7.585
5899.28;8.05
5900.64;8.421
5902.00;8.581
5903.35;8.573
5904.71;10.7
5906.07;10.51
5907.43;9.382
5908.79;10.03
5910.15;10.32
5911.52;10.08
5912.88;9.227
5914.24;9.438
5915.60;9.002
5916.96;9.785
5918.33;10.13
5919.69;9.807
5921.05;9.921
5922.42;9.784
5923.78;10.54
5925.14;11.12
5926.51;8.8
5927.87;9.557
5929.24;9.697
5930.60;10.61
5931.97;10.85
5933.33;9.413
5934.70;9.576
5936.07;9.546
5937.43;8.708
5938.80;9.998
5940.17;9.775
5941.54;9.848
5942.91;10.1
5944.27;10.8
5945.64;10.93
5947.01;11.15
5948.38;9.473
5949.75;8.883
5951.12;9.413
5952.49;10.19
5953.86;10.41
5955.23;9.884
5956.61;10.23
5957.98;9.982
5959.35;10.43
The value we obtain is 4.44 Ang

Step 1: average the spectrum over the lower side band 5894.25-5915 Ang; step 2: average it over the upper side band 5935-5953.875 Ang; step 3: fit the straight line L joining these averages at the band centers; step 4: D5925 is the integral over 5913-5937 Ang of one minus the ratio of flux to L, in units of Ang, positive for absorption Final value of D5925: -0.99 Ang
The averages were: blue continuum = 8.94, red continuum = 9.92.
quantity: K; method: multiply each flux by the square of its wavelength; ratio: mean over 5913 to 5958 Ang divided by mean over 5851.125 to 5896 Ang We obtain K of 1.1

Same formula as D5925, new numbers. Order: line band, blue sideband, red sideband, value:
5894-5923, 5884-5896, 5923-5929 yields -1.1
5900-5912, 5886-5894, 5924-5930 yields -1.5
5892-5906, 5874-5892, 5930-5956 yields 1.5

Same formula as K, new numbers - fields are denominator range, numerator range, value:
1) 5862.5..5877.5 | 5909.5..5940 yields 1.03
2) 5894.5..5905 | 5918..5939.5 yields 1.23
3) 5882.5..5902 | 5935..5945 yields 1.29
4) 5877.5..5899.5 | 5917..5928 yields 1.24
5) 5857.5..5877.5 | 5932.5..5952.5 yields 1.03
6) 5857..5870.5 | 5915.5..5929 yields 1.00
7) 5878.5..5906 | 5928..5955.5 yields 1.22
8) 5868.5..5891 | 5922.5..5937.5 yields 1.12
